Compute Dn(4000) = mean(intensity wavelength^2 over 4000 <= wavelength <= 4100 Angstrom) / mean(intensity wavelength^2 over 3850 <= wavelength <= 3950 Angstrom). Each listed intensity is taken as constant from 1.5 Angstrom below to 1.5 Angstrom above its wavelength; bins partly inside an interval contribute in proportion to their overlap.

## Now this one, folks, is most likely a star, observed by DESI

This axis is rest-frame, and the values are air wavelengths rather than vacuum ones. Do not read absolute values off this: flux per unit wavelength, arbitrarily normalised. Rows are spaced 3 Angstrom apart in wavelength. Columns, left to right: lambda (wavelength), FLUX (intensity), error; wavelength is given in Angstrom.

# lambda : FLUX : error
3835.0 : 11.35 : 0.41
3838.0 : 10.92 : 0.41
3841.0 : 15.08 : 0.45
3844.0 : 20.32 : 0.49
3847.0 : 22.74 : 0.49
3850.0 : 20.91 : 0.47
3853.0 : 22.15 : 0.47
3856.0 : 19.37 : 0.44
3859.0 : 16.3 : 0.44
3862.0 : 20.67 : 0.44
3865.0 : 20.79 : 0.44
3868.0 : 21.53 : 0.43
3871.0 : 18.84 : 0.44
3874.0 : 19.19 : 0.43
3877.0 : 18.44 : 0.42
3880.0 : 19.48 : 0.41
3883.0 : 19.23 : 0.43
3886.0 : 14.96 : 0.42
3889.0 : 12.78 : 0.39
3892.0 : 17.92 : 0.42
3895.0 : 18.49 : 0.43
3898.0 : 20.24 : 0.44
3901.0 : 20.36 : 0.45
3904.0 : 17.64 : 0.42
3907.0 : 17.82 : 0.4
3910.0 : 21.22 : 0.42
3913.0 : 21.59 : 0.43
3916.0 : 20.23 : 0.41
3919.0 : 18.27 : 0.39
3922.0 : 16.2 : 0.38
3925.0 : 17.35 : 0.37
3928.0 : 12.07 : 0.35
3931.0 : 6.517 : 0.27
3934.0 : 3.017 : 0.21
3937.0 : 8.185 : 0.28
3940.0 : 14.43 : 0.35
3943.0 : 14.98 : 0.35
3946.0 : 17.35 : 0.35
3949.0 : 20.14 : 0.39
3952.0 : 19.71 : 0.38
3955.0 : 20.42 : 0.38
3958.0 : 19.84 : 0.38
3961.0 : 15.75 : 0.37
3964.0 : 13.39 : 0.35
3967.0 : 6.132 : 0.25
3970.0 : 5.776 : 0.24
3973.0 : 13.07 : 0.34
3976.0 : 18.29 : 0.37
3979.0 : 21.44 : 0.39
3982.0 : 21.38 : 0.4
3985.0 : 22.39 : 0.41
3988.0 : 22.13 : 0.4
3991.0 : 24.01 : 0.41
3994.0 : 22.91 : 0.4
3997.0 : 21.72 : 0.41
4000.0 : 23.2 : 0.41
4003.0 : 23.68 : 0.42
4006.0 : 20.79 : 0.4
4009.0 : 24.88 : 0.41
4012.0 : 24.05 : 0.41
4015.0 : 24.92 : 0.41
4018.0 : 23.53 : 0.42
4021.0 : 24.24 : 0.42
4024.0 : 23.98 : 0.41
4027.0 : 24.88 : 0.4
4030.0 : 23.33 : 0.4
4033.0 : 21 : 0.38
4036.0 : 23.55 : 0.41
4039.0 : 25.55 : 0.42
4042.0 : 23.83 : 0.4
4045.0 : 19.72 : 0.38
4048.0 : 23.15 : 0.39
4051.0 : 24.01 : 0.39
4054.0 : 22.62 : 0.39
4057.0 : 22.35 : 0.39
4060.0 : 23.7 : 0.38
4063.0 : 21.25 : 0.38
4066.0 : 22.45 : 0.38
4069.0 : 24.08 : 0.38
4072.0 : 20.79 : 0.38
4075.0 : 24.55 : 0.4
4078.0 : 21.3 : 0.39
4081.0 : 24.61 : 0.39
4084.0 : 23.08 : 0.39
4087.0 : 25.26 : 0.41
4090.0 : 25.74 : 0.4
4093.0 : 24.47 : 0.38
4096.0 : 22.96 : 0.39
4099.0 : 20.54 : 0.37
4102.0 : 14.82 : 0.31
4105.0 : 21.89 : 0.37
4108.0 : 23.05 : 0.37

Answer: 1.46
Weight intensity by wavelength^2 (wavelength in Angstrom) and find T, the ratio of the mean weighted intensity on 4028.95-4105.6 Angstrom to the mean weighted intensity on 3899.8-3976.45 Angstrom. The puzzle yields 1.6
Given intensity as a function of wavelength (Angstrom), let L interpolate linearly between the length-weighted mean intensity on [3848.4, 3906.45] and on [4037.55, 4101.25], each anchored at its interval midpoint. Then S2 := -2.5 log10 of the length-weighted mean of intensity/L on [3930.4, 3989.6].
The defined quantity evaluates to 0.33 mag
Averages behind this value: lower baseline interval 18.9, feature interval 15.4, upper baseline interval 23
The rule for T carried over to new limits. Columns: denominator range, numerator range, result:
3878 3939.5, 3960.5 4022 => 1.29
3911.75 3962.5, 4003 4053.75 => 1.57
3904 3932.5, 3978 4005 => 1.39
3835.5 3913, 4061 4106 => 1.34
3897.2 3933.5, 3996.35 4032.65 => 1.46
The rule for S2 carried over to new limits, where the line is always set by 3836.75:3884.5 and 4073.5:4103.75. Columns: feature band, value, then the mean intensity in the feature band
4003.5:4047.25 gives -0.082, 23.4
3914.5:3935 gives 0.423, 13.6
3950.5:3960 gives 0.047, 19.8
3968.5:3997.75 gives 0.100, 19.2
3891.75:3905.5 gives 0.041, 19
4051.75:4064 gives -0.018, 22.6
